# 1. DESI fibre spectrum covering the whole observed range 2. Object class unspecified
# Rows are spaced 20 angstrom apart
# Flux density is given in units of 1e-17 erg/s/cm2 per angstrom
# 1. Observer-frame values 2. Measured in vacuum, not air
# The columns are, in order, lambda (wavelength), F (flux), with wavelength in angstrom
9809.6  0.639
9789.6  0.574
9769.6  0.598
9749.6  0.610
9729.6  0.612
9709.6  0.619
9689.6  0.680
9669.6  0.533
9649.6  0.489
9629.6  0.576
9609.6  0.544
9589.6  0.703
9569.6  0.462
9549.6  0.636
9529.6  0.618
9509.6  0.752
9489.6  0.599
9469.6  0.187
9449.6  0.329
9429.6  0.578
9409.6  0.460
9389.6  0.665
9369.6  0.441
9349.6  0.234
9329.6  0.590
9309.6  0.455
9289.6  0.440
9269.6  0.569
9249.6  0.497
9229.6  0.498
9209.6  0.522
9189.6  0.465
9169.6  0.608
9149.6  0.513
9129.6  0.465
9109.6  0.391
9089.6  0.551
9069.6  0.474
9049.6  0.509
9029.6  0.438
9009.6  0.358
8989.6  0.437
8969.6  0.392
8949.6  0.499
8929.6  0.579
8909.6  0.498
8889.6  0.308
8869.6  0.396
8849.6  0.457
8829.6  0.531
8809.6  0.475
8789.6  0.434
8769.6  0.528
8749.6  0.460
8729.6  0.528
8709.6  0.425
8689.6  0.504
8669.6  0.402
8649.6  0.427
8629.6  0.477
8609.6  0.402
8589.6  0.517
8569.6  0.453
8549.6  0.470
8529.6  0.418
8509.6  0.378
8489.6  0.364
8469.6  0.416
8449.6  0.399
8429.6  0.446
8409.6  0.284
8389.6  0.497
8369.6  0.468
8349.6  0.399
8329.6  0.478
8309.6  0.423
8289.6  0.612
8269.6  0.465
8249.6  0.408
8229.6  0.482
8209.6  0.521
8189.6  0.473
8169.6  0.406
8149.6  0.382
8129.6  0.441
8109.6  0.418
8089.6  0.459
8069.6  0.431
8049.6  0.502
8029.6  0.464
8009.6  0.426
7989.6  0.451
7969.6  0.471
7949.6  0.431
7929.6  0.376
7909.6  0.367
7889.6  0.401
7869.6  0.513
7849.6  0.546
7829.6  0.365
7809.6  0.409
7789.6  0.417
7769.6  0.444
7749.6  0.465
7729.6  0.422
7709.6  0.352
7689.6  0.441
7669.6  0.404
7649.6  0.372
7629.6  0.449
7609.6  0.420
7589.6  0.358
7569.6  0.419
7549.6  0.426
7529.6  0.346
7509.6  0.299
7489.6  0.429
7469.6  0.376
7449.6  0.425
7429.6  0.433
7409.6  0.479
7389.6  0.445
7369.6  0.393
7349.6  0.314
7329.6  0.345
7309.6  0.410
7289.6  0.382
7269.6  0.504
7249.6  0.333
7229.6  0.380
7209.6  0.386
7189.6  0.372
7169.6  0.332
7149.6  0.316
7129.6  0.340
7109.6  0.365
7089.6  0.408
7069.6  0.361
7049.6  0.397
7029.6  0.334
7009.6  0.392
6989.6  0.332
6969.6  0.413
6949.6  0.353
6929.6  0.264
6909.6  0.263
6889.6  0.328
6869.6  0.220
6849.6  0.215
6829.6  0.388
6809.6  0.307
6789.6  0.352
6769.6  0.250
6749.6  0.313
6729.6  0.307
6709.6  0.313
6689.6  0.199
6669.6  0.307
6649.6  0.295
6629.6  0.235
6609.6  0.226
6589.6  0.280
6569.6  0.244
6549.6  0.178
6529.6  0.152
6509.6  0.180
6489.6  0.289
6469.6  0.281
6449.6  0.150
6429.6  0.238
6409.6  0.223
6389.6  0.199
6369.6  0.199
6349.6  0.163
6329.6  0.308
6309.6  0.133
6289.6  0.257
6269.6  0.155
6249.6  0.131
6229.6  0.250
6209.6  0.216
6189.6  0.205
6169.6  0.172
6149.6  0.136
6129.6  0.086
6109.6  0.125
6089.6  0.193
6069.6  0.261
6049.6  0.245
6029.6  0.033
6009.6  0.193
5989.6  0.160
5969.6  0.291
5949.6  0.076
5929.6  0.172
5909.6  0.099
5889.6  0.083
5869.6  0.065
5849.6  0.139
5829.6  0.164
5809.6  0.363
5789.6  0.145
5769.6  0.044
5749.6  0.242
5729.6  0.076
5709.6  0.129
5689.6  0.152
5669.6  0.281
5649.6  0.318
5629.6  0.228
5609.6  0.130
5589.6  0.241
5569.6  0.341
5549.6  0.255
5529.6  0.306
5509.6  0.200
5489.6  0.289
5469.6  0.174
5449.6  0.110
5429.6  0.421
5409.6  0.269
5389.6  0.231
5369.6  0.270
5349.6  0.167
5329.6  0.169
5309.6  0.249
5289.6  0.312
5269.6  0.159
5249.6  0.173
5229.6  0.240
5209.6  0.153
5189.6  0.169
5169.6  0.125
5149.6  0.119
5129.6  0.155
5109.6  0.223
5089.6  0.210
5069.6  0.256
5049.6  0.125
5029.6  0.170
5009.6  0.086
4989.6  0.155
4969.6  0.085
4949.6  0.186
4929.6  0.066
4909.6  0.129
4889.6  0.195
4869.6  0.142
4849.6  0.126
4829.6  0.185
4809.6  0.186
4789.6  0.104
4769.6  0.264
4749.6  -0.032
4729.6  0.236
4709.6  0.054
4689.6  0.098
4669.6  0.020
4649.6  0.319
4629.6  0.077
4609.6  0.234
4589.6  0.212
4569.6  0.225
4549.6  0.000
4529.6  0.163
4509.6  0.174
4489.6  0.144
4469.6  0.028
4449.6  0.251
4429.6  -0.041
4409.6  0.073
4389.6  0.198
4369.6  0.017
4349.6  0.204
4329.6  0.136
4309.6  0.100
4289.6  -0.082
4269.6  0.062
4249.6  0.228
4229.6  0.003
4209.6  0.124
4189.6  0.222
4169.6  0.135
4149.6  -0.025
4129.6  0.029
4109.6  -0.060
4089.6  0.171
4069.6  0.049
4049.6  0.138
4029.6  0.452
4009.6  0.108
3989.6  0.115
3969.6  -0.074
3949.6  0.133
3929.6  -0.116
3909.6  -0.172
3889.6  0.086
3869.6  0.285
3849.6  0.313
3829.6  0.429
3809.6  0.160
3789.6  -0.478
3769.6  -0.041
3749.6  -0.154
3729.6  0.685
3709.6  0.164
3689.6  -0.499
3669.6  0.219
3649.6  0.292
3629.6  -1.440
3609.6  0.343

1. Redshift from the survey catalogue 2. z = 0.74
